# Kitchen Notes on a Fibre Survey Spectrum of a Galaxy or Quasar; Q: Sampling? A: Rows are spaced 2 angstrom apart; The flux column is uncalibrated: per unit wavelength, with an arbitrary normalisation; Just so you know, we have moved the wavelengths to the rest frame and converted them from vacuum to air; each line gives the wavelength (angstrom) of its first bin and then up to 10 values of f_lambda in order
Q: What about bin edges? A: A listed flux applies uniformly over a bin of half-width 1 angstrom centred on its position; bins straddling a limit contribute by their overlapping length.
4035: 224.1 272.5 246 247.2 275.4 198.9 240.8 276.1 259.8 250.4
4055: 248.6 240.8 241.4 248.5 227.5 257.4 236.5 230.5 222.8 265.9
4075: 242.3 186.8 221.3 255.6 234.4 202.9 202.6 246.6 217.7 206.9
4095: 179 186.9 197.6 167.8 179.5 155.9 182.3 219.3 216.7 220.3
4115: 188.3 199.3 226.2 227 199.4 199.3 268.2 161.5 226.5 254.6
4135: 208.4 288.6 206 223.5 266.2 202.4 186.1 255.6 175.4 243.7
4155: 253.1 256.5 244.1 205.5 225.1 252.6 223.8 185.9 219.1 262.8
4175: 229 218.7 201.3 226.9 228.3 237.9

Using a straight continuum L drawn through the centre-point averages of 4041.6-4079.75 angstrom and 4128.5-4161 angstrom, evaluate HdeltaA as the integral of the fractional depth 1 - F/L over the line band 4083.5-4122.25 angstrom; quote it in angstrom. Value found 5.46 angstrom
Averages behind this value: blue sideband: 241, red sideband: 229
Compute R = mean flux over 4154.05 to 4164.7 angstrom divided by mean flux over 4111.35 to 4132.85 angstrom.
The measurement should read 1.11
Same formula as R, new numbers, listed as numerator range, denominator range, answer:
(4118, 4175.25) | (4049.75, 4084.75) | 0.95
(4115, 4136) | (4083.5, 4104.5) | 1.09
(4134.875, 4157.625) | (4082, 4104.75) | 1.15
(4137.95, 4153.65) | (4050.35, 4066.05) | 0.89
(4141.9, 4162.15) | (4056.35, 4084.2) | 0.97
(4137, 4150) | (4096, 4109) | 1.26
